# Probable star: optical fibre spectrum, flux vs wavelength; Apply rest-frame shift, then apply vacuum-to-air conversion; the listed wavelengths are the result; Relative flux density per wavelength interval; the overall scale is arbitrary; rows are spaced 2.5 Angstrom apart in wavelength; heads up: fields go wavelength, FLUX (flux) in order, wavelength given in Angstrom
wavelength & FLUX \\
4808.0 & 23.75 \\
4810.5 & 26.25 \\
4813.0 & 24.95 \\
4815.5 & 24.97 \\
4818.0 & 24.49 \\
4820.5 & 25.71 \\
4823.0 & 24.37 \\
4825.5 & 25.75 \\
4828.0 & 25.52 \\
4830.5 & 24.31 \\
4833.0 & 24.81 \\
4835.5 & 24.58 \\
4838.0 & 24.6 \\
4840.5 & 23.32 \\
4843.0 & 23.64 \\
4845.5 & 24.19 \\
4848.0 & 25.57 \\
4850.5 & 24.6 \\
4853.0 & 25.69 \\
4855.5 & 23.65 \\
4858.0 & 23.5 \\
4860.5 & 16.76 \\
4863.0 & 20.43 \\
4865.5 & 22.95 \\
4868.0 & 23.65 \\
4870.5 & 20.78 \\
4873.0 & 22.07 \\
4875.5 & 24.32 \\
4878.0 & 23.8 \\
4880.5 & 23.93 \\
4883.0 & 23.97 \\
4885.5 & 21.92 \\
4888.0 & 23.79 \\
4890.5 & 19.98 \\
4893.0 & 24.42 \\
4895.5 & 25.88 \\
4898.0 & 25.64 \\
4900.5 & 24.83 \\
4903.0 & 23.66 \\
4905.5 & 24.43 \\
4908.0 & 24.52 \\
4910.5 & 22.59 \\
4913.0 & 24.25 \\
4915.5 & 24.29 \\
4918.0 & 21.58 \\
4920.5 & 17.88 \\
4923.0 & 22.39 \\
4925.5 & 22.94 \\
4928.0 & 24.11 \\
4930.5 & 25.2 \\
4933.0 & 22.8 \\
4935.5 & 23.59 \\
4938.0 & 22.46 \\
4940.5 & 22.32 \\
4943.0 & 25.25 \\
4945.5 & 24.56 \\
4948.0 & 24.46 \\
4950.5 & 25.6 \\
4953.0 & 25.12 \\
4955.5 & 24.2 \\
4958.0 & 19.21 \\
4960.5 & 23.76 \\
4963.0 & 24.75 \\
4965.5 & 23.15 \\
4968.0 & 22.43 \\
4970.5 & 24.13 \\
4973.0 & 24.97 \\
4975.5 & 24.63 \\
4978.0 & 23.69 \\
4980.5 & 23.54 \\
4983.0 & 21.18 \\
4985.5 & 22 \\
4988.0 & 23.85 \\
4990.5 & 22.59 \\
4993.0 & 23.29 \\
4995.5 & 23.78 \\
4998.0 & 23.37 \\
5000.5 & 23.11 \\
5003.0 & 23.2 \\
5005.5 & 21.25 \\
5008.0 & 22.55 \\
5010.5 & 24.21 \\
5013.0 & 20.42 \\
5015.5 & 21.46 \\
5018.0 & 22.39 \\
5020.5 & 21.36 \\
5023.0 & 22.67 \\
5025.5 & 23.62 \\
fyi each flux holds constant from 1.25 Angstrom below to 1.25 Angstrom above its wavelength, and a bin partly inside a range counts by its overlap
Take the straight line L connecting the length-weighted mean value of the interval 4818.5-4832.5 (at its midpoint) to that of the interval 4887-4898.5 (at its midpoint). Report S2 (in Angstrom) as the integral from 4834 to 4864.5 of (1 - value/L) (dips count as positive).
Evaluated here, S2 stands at 1.6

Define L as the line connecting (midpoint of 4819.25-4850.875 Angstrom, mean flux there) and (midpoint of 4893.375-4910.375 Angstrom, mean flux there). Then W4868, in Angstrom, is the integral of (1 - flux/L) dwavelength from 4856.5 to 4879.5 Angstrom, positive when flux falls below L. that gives 2.43 Angstrom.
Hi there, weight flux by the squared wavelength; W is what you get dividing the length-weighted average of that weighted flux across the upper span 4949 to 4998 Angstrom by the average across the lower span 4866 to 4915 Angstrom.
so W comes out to 1.03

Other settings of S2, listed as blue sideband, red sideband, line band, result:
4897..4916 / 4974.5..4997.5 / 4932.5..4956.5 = -0.3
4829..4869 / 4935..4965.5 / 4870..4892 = 0.7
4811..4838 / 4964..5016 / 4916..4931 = 0.9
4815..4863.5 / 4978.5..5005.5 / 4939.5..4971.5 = -0.8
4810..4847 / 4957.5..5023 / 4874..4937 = 1.1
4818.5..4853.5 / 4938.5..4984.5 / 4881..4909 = 0.4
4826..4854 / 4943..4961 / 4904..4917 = 0.1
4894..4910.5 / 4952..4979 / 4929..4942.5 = 0.4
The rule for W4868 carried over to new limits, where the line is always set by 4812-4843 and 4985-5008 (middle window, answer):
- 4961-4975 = -0.4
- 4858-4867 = 1.4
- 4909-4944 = 1.1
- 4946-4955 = -0.6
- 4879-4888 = 0.3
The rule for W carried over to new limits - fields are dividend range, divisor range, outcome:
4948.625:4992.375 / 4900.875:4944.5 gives 1.03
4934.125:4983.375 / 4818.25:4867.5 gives 1.04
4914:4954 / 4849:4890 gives 1.05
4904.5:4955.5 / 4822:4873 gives 1.03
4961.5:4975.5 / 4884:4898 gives 1.05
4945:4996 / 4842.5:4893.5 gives 1.07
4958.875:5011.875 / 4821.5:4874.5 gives 1.04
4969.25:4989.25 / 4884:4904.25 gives 1.02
